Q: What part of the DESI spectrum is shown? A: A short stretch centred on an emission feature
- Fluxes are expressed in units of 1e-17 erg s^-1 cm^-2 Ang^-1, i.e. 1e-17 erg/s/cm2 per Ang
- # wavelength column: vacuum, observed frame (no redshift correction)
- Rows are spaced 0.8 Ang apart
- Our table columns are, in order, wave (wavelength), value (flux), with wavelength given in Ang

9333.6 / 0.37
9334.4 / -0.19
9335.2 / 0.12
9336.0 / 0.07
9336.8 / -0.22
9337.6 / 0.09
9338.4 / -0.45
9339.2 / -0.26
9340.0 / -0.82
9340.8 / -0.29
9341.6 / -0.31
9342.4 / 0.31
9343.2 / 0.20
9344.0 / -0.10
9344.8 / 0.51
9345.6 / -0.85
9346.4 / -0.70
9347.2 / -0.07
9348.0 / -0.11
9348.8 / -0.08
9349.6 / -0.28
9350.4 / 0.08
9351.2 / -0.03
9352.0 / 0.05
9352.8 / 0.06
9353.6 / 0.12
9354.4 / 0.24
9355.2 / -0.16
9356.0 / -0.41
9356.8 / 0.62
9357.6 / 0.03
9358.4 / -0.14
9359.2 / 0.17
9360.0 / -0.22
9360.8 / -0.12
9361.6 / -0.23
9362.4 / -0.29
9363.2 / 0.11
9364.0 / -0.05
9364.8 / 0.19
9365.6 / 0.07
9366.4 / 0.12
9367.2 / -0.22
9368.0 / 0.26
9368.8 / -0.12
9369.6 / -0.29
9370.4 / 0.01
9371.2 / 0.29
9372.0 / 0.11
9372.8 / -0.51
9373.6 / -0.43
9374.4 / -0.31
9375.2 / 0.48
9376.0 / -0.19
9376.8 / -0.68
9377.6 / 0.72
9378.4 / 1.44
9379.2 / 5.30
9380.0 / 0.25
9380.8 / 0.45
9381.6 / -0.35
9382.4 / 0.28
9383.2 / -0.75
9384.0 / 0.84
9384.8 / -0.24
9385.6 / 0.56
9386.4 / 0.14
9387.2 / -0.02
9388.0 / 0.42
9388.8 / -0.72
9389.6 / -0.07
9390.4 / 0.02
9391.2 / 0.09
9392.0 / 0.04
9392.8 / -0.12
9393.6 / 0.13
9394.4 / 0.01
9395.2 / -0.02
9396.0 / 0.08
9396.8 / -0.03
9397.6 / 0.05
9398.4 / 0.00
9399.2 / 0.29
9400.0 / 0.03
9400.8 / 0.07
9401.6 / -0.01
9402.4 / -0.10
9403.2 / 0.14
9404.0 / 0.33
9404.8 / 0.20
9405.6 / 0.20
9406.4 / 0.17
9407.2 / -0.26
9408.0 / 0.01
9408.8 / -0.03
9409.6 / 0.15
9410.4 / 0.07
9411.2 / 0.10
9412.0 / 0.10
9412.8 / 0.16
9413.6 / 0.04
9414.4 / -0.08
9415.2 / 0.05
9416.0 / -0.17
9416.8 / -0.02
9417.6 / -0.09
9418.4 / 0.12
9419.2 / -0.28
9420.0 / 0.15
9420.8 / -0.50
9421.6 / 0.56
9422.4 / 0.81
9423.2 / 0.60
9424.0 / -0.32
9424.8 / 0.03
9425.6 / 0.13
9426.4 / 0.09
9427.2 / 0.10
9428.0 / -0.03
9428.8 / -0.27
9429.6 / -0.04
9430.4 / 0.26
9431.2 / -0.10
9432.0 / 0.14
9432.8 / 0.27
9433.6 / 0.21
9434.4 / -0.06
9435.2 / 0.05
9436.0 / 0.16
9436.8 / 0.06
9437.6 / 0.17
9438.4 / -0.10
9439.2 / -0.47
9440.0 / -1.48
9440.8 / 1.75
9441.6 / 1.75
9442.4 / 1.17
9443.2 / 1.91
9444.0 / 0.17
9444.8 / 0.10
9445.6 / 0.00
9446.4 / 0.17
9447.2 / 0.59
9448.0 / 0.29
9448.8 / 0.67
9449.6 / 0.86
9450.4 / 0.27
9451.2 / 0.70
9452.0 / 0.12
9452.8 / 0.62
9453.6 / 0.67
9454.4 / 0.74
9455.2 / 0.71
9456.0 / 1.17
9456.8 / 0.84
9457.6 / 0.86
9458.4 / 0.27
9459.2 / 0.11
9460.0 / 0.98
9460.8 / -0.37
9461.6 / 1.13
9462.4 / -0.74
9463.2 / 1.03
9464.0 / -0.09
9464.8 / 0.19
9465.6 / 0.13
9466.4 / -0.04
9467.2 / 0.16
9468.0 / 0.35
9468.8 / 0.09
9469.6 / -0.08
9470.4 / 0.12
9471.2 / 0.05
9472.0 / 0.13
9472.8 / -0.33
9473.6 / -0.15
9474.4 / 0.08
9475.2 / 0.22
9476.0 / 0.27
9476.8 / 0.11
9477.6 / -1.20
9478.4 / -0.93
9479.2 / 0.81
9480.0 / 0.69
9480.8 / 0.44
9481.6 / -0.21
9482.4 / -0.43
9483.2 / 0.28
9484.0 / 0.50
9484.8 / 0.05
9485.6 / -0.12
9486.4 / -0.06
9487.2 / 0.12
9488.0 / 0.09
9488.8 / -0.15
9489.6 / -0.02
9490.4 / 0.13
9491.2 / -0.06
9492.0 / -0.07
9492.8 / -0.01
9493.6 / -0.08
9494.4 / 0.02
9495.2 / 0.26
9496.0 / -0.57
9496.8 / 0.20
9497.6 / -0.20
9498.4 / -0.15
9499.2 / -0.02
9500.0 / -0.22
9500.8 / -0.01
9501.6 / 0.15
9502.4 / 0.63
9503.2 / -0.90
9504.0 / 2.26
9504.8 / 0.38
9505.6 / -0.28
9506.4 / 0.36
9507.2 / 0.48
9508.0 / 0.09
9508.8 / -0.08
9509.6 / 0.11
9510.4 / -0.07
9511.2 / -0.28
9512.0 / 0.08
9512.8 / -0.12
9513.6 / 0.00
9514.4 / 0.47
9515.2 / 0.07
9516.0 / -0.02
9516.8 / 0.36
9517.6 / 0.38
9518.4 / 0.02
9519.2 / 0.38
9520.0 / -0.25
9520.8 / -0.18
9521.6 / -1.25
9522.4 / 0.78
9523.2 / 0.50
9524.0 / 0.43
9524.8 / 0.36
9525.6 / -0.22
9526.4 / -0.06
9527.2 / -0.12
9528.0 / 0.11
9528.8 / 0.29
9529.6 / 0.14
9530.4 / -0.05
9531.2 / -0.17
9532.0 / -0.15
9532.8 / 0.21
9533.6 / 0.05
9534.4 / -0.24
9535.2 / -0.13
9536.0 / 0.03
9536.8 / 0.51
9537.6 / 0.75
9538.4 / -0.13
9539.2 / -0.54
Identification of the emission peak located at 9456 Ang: [O II]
